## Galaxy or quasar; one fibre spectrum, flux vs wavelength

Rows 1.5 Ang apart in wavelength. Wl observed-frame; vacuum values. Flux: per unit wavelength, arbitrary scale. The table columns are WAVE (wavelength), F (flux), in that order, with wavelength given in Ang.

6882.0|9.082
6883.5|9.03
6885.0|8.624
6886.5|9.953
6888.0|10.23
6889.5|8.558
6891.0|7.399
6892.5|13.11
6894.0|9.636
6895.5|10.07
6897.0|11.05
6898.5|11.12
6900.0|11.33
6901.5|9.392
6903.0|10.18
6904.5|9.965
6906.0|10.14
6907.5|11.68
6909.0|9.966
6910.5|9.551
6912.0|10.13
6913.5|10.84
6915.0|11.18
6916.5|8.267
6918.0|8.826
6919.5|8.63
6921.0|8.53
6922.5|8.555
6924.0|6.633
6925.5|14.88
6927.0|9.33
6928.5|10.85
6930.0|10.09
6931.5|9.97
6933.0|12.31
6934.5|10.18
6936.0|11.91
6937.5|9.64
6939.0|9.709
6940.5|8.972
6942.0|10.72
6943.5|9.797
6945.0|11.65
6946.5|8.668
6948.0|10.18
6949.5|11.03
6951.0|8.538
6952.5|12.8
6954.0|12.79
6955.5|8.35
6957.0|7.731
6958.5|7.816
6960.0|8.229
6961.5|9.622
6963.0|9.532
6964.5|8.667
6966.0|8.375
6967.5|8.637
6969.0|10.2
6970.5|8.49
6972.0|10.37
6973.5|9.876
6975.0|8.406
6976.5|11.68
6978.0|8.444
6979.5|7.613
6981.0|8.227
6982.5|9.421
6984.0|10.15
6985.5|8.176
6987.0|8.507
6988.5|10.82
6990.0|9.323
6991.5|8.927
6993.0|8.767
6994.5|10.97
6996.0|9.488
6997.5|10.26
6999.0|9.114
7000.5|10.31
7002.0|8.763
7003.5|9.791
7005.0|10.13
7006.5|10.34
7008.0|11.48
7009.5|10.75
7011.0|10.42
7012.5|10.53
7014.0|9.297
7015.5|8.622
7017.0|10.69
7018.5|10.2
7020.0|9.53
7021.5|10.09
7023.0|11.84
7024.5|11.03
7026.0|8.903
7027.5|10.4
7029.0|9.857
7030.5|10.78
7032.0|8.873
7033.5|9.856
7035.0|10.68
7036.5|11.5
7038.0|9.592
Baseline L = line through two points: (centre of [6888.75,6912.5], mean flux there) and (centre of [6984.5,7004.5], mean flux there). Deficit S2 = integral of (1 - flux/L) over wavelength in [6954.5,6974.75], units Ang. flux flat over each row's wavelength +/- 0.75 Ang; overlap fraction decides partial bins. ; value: 1.6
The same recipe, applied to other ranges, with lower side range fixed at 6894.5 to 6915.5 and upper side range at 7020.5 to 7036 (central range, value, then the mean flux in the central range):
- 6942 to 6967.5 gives 1.9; 9.61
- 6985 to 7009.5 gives 1.3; 9.75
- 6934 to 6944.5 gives 0.2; 10.2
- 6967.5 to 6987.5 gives 2.2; 9.18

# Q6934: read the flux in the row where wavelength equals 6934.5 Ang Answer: 10.18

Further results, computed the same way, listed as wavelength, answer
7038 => 9.592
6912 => 10.13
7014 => 9.297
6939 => 9.709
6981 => 8.227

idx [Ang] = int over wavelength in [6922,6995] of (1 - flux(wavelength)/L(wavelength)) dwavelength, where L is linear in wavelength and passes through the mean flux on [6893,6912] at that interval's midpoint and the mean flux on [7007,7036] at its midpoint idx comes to 4.3 Ang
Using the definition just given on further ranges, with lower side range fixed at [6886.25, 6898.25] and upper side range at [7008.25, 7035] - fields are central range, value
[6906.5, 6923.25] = 0.7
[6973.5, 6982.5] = 1.0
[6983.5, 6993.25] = 0.8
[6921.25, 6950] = -0.4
